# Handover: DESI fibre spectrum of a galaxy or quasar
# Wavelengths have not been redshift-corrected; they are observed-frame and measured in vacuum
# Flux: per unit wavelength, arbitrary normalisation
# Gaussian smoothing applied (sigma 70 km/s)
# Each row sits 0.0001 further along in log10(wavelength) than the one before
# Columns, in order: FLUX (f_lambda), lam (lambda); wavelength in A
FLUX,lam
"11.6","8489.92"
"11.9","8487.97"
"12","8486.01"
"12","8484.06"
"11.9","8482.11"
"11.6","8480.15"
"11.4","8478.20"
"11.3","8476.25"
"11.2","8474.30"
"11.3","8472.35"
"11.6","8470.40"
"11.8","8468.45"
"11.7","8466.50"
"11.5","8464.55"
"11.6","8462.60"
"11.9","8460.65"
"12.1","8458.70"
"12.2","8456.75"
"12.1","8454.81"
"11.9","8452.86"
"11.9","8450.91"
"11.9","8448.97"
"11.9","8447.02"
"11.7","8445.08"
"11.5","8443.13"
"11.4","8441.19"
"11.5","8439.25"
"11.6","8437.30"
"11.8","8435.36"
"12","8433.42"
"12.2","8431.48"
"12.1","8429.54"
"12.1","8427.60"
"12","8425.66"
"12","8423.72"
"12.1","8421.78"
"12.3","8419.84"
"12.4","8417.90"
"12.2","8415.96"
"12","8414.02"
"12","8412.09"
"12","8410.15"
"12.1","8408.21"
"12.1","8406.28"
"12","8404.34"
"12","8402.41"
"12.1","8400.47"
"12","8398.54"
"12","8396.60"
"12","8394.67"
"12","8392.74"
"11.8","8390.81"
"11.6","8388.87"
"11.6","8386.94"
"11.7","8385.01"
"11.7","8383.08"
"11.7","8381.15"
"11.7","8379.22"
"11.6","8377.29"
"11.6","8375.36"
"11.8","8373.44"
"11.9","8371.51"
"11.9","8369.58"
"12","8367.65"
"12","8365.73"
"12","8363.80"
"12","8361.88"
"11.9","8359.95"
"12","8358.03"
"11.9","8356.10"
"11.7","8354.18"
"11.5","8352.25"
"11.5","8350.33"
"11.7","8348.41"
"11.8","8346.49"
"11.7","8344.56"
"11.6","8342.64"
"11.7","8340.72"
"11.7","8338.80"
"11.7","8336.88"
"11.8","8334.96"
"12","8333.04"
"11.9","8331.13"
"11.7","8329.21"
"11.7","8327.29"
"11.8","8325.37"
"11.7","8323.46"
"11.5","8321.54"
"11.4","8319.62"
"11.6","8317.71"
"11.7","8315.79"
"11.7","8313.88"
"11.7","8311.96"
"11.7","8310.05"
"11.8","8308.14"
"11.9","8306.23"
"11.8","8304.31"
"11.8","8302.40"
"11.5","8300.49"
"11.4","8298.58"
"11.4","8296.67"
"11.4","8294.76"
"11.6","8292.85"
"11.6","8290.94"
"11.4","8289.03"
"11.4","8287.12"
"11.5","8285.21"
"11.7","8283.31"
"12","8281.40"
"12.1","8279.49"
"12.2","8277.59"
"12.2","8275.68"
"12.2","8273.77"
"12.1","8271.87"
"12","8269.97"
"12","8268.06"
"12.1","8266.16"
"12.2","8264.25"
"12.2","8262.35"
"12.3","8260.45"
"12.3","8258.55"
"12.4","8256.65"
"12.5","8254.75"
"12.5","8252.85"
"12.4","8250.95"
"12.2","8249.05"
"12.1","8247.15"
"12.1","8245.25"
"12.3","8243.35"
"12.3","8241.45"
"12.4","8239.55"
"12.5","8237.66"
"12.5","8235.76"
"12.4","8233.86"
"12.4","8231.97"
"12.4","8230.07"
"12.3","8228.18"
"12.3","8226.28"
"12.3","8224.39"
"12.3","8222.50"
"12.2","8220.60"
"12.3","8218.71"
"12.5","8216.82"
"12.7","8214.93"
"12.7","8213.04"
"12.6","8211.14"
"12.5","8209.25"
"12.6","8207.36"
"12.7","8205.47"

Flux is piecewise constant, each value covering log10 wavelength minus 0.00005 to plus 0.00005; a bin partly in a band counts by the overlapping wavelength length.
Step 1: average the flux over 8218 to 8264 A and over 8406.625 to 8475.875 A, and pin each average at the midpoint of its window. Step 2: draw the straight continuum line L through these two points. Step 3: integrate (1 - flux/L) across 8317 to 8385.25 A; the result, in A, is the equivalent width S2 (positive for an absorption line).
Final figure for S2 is 1.8 A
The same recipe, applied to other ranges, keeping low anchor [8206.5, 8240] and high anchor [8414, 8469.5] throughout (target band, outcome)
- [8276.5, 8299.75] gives 1.2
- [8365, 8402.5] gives 0.7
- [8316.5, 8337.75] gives 0.8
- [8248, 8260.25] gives 0.0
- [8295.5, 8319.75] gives 1.2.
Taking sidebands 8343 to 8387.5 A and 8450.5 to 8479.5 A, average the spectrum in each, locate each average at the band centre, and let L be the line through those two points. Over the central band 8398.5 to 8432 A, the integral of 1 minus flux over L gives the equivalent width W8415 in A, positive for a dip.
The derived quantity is -1.0 A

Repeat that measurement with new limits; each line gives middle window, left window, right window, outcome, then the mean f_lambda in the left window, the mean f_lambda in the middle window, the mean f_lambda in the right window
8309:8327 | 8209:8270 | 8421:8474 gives 0.7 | 12.3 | 11.6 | 11.8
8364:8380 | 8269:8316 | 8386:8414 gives 0.1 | 11.8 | 11.8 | 12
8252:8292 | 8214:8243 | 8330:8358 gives 0.3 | 12.4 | 12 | 11.7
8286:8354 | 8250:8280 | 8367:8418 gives 2.5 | 12.2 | 11.7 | 11.9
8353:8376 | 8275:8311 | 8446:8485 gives -0.3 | 11.7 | 11.9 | 11.7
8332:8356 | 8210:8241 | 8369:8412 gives 0.6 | 12.4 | 11.7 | 11.9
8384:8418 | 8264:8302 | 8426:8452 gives -0.4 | 11.8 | 12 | 11.8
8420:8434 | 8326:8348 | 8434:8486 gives -0.4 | 11.8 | 12.1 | 11.7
